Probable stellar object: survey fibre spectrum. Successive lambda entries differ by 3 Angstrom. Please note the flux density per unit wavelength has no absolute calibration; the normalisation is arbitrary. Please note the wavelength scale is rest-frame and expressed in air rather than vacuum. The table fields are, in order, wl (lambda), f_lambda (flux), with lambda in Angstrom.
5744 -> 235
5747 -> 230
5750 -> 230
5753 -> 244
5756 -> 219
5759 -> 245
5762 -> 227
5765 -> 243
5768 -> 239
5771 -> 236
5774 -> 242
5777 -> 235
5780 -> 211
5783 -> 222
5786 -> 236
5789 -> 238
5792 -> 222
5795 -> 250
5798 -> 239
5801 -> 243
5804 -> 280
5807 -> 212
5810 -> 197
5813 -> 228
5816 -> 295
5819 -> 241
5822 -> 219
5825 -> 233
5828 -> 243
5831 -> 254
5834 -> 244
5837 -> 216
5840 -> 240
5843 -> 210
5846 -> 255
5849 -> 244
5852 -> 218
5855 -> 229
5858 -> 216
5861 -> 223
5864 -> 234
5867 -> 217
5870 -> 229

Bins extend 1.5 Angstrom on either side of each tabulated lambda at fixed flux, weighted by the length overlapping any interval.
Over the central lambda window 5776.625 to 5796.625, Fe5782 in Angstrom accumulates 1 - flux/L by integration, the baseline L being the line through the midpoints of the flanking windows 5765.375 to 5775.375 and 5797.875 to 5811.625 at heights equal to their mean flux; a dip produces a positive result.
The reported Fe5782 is 0.5 Angstrom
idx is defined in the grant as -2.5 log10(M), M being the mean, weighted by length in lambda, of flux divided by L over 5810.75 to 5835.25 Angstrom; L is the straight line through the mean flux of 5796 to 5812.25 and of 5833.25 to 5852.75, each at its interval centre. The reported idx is -0.04 mag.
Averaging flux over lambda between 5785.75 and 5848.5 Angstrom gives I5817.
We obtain 238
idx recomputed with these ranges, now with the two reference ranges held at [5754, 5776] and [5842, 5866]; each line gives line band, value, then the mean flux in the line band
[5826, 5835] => -0.07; 246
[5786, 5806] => -0.05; 244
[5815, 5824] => -0.08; 248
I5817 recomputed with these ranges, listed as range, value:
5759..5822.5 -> 236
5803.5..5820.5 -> 240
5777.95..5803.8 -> 235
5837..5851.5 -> 234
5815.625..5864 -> 235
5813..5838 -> 243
